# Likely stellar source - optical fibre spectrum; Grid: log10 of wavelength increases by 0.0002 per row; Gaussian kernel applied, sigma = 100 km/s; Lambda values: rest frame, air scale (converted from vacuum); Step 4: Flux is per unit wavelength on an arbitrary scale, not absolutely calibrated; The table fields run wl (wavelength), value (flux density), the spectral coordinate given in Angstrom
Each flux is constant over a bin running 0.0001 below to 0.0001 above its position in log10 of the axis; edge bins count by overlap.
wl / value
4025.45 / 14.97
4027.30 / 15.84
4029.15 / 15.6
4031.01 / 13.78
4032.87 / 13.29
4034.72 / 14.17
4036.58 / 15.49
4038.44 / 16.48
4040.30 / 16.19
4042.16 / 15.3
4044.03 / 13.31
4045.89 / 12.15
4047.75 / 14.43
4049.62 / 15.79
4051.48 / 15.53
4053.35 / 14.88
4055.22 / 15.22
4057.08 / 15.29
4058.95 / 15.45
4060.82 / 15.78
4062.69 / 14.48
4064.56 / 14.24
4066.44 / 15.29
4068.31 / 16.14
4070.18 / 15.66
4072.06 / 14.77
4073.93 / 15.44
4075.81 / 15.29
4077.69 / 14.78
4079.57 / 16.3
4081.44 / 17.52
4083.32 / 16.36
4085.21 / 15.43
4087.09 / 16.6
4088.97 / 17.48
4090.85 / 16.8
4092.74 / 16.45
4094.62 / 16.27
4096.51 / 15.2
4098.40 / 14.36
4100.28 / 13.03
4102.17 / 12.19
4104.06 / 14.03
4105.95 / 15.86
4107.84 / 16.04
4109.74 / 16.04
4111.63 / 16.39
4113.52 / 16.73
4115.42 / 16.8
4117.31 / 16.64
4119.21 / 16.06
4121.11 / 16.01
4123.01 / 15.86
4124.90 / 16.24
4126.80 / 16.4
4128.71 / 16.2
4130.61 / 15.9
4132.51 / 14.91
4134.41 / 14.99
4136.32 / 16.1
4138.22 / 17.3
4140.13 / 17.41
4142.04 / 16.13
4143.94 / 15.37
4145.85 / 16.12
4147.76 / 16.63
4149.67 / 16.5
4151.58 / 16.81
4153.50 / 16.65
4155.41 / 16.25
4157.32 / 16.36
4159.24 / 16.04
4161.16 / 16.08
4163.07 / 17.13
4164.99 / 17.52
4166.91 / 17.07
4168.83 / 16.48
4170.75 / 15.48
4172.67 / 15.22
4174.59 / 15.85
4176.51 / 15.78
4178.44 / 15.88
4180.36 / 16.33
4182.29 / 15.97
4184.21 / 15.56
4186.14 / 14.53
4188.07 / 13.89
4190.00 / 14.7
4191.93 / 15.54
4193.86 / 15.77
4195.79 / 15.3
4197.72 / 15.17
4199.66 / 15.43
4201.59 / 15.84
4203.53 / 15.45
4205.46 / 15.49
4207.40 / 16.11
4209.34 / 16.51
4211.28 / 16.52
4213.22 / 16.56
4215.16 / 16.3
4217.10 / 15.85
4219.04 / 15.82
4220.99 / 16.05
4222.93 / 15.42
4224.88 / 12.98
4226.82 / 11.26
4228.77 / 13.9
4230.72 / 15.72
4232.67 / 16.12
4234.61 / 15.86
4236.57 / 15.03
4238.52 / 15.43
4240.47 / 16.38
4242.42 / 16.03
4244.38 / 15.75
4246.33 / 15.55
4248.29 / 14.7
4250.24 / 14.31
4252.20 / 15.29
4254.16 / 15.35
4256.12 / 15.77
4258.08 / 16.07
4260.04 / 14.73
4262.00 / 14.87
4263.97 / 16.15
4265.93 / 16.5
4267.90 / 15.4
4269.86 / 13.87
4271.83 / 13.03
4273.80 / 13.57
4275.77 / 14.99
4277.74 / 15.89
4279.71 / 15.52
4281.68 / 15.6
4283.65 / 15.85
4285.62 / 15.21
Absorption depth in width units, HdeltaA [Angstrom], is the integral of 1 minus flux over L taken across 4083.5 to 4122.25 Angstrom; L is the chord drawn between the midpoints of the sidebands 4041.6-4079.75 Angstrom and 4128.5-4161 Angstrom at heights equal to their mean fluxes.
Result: -0.3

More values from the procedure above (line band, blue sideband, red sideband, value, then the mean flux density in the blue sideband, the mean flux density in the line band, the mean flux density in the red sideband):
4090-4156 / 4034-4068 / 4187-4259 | -3.2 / 15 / 15.9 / 15.4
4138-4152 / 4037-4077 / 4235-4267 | -1.1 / 15.1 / 16.5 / 15.5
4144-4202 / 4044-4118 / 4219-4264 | -2.4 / 15.4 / 15.9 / 15.2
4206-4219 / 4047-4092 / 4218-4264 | -0.9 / 15.6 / 16.2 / 15.2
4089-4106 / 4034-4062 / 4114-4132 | 0.9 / 15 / 15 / 16.2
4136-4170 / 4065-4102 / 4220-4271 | -2.4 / 15.7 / 16.6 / 15.2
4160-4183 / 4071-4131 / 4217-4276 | -1.2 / 15.8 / 16.2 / 15.1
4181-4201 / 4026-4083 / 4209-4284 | 0.0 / 15.1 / 15.2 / 15.3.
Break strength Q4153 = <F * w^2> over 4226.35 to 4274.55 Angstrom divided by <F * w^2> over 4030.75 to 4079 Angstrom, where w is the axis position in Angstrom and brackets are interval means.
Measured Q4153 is 1.11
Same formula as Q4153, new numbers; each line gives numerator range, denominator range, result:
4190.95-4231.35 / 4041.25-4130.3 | 1.05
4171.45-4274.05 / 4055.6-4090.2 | 1.05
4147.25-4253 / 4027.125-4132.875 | 1.07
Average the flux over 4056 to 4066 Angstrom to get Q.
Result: 15.1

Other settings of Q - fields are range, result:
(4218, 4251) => 15.1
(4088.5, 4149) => 15.9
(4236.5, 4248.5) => 15.6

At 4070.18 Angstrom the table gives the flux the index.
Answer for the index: 15.66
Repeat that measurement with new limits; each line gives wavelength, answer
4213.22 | 16.56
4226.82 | 11.26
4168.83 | 16.48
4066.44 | 15.29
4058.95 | 15.45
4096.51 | 15.2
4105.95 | 15.86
